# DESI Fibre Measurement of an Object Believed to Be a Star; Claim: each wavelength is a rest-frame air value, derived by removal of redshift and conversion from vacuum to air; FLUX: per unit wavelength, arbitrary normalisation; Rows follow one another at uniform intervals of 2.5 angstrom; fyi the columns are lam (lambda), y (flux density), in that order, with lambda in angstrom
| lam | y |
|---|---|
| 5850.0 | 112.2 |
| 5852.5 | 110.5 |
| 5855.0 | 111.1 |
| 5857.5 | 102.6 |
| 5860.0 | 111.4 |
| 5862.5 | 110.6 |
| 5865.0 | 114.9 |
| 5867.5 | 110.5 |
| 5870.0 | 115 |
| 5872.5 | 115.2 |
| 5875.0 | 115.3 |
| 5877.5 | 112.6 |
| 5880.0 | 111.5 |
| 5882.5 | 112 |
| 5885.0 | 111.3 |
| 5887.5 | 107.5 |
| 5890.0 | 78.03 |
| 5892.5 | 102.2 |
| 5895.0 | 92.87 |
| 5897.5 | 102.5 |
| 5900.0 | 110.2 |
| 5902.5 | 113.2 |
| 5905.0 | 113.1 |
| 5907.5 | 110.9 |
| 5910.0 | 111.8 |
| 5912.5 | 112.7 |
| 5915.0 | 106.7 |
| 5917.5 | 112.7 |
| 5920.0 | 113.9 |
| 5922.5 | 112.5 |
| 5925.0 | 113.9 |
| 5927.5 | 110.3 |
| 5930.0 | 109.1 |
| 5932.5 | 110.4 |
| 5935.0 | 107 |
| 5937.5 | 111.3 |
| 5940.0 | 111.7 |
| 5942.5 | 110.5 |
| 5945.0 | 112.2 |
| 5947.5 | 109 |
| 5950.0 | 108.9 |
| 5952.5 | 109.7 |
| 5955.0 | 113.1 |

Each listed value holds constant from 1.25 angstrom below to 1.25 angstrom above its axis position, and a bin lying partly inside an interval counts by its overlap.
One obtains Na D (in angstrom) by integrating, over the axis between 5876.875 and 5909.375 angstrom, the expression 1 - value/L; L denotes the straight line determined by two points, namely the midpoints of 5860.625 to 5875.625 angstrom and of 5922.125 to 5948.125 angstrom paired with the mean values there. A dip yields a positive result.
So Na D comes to 1.9 angstrom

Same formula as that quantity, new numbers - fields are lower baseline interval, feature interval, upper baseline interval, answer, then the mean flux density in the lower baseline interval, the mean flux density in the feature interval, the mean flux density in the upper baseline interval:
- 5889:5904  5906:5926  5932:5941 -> -1.3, 100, 112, 110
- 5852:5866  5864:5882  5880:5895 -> -1.2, 110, 113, 102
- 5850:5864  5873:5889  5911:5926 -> -0.1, 110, 111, 112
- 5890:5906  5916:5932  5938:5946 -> -0.6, 103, 112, 111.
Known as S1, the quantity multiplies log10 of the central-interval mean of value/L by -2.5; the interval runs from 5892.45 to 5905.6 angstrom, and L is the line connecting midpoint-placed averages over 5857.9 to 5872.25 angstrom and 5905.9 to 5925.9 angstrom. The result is 0.06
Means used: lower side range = 112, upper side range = 112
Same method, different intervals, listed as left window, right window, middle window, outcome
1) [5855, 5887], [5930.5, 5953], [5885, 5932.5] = 0.03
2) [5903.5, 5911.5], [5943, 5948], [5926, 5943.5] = 0.01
